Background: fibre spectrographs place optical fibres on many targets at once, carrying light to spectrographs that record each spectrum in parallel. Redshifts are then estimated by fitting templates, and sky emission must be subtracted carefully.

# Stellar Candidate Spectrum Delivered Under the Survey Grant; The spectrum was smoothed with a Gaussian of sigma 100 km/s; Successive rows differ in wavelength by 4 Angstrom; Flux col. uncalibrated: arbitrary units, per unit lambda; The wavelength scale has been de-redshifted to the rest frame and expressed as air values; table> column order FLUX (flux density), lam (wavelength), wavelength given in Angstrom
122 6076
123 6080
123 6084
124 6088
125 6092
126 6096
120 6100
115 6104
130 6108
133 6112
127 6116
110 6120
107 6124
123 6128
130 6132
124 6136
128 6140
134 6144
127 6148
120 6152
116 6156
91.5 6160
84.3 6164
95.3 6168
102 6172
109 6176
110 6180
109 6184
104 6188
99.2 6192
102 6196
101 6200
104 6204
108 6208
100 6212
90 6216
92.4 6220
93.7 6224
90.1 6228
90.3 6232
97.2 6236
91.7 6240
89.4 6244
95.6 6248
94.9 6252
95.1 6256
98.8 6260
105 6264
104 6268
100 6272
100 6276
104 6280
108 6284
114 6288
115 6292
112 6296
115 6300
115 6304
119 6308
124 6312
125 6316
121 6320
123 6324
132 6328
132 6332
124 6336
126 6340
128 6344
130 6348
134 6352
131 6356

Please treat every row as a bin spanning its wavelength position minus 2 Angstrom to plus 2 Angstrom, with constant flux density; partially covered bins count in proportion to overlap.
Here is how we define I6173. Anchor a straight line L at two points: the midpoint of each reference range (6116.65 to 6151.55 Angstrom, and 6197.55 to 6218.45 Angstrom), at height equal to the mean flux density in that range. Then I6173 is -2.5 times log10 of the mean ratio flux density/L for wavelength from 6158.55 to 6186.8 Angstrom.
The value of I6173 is 0.108 mag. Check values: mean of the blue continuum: 123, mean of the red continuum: 100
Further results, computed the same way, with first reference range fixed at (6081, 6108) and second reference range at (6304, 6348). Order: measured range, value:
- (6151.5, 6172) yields 0.228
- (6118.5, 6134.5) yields 0.047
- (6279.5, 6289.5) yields 0.145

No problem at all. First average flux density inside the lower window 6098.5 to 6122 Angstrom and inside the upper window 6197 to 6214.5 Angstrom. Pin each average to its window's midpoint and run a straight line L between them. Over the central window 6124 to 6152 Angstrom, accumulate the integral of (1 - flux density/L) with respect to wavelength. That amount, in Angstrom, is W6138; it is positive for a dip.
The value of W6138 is -2.1 Angstrom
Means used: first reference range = 123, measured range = 126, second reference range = 103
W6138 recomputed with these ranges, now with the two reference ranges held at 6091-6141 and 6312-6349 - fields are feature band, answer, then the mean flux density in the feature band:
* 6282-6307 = 2.5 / 113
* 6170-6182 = 1.6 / 107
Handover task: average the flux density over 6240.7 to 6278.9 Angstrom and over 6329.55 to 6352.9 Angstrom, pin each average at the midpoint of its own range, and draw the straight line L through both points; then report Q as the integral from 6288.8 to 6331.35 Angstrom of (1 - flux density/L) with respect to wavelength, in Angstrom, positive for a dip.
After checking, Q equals -1.18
